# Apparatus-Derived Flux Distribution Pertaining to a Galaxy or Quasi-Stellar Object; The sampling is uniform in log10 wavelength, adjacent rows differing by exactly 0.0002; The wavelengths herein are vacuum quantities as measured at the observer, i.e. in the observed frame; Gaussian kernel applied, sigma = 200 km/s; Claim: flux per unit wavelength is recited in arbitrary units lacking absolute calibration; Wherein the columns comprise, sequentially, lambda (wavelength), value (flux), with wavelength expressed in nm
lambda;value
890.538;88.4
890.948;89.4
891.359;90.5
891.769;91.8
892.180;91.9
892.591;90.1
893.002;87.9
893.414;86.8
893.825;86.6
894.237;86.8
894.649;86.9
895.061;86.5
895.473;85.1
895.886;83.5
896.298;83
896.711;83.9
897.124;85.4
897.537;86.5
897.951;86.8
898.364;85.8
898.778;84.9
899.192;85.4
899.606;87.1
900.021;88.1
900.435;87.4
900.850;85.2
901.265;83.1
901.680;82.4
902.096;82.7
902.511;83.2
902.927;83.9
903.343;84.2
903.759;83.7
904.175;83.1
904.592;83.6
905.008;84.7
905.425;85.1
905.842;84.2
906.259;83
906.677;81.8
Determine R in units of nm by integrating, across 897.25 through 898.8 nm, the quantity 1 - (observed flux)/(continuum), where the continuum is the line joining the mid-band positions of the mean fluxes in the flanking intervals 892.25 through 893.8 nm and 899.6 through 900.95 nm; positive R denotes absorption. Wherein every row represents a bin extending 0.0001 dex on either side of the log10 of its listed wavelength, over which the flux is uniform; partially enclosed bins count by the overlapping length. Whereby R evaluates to 0.02 nm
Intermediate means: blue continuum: 88.4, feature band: 86.1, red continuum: 87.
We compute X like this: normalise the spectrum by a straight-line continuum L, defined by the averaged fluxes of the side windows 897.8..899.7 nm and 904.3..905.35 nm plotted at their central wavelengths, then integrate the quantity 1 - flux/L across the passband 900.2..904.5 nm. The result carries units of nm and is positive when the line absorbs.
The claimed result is 0.05 nm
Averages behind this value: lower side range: 85.9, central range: 83.9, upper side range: 84.2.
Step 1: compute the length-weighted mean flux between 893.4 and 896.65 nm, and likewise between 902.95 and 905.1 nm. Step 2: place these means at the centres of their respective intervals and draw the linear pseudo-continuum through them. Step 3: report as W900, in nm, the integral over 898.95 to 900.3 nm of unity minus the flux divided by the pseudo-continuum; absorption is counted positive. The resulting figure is -0.035 nm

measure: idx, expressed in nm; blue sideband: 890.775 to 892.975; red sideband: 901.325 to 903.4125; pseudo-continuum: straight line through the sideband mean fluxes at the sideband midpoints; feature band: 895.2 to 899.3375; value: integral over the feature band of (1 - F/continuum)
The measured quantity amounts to 0.08 nm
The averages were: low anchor 90.5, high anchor 83.2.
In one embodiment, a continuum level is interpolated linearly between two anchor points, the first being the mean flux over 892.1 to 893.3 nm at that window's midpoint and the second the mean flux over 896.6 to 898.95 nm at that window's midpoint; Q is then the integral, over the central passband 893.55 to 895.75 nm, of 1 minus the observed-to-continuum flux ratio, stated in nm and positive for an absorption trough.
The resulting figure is 0.04 nm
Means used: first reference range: 89.5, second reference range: 85.6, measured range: 86.3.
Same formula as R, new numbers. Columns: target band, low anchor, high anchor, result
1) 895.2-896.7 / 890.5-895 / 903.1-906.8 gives 0.06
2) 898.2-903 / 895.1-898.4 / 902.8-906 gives -0.02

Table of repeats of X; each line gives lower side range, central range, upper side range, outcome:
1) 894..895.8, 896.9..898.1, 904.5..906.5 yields -0.008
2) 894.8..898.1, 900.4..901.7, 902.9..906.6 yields -0.001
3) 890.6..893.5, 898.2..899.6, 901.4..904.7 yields 0.003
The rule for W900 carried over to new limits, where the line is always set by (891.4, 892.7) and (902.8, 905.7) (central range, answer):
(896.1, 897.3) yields 0.060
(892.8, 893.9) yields 0.041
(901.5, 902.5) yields 0.032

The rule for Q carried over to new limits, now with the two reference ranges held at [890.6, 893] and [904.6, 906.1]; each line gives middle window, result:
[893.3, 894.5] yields 0.04 nm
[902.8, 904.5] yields 0.03 nm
